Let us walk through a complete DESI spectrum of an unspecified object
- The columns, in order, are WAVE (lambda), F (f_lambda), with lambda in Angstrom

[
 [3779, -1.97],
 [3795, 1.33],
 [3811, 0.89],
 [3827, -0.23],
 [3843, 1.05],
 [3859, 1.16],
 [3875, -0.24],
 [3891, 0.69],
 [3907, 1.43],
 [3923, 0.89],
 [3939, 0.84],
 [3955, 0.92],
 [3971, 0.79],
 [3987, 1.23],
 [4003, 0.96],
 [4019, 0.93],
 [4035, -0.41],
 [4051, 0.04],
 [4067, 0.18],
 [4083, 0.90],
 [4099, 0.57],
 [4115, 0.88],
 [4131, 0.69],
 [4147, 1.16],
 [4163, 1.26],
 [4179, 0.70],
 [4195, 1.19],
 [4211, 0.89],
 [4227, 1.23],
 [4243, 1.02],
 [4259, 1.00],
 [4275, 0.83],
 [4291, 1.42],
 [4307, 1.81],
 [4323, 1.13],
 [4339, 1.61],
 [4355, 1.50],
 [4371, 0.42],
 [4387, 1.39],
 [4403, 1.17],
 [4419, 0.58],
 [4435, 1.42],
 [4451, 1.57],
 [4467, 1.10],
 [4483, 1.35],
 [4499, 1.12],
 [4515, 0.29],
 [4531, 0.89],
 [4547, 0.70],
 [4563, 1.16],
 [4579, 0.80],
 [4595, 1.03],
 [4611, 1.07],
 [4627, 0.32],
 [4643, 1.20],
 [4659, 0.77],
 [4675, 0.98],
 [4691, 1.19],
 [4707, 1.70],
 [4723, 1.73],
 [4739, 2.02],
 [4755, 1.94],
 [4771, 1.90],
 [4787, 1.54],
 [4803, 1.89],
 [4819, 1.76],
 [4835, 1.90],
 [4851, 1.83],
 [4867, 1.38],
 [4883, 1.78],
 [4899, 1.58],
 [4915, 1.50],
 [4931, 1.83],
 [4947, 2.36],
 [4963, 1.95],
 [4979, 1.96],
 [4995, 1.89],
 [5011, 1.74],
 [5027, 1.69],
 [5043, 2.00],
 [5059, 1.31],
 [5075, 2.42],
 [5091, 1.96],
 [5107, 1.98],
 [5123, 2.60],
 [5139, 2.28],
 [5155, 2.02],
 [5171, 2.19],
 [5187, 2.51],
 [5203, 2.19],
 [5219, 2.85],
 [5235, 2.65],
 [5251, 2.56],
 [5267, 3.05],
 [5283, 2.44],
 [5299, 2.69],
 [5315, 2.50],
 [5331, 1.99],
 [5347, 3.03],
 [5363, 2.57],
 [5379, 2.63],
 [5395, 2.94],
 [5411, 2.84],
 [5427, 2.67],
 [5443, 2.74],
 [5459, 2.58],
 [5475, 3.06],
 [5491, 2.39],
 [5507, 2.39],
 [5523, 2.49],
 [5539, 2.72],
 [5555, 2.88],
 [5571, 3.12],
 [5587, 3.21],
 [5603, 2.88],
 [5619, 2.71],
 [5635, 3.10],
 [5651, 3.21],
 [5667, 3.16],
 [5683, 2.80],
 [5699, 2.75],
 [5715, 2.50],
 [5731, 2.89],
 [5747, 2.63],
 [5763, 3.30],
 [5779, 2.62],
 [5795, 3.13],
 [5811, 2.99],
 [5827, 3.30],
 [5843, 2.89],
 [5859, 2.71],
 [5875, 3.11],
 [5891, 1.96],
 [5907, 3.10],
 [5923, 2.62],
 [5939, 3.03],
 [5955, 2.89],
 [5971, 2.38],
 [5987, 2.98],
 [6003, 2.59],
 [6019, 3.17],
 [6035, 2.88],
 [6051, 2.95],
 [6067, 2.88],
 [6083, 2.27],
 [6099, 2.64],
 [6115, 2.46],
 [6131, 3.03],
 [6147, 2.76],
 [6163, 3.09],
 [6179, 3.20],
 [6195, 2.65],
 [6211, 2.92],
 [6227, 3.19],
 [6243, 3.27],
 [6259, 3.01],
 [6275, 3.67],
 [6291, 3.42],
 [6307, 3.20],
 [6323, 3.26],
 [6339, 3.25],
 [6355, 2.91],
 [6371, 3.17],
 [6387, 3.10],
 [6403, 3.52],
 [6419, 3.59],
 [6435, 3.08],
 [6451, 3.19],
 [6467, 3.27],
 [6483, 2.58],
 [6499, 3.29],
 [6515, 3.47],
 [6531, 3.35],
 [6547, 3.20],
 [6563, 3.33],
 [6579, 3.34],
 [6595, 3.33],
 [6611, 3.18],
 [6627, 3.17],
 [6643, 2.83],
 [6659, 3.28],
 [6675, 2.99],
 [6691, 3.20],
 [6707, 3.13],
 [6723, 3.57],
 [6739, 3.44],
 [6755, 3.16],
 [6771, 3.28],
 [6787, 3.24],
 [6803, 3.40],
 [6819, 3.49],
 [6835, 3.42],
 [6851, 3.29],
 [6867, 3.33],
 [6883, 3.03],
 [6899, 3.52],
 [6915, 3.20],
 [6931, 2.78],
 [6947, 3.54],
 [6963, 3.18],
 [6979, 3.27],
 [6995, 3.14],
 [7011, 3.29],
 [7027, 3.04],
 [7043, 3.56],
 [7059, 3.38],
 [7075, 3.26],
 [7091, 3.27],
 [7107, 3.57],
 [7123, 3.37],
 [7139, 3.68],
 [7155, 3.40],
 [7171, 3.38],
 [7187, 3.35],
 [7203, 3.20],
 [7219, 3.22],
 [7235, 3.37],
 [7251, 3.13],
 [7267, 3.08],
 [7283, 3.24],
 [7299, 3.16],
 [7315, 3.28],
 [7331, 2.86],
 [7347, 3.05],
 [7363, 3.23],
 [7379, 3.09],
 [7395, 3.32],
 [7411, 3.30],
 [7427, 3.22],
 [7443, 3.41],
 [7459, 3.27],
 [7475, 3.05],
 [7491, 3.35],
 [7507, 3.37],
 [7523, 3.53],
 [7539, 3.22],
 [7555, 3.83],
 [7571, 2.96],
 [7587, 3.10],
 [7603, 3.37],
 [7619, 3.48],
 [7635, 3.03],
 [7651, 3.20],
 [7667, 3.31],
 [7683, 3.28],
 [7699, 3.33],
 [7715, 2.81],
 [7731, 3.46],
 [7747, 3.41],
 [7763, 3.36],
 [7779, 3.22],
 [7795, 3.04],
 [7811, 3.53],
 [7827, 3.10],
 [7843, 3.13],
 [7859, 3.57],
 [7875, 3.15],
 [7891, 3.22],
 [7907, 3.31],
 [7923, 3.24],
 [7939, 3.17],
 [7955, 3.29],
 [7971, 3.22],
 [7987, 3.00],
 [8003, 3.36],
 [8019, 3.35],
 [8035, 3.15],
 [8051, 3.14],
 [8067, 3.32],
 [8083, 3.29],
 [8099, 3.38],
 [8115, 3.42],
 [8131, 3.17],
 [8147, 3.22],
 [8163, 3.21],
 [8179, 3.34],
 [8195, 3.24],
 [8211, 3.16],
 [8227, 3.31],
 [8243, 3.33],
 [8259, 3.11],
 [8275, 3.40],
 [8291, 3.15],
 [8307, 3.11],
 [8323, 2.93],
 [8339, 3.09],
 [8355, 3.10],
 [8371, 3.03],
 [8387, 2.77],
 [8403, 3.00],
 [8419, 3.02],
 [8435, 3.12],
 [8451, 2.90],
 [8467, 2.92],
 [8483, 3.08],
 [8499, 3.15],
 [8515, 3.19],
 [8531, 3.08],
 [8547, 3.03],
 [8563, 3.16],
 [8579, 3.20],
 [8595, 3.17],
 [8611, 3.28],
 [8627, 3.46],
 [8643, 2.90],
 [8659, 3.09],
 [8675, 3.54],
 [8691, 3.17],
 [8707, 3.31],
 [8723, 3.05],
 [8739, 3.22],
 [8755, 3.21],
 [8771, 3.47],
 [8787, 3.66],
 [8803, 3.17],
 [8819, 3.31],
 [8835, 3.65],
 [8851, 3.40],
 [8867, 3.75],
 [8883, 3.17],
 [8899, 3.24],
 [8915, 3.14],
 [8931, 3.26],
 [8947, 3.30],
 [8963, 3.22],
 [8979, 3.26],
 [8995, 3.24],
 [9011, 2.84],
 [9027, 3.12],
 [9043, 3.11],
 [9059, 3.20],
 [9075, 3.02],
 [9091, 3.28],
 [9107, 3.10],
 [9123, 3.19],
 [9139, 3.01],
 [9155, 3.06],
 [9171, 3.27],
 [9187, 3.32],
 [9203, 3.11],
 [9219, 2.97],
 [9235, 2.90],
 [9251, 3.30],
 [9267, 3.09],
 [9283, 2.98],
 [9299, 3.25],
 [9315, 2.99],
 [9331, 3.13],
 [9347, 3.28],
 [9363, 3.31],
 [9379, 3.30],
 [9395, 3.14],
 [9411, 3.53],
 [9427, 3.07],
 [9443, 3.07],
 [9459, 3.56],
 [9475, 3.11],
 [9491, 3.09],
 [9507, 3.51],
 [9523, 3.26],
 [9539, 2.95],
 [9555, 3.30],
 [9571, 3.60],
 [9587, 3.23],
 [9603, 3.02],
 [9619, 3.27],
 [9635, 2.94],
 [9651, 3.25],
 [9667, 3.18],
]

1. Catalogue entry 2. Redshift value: 0.18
